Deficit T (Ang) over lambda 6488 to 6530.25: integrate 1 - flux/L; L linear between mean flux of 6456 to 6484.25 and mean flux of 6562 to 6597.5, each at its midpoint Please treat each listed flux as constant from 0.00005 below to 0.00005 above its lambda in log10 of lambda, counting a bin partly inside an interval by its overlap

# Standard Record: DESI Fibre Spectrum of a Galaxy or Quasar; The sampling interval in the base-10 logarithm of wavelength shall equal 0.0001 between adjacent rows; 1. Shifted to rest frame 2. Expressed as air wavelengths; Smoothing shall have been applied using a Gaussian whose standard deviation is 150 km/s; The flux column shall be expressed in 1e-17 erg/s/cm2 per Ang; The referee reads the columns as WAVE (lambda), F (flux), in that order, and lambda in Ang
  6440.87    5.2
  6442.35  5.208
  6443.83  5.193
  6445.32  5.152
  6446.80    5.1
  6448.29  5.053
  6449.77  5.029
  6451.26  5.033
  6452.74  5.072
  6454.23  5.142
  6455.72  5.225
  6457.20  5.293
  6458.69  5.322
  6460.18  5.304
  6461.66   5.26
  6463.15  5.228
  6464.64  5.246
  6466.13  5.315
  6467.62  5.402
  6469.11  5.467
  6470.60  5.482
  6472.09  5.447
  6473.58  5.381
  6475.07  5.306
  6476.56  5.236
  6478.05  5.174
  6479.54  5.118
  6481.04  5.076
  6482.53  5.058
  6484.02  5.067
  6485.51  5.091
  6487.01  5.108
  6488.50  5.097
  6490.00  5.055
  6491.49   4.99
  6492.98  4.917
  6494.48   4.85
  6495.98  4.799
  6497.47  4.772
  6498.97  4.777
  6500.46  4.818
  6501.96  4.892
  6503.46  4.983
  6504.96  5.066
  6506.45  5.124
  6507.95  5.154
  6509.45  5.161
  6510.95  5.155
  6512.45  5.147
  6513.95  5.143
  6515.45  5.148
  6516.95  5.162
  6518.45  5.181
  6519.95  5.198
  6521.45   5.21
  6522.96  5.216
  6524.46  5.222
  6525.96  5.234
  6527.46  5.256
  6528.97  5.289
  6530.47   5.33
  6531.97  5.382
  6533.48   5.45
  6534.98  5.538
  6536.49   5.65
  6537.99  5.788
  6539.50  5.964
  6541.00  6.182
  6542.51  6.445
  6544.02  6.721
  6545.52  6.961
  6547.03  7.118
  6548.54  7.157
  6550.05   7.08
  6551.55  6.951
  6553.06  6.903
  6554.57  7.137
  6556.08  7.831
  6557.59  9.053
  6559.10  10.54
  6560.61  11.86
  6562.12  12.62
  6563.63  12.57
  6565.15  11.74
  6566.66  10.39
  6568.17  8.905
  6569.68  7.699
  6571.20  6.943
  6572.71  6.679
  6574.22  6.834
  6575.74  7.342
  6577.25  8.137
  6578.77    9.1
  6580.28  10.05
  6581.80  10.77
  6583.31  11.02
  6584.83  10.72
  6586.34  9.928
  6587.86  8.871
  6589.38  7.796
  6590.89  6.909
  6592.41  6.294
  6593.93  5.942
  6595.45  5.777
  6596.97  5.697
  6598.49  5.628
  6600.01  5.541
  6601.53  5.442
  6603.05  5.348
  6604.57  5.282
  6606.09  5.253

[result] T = 9.1 Ang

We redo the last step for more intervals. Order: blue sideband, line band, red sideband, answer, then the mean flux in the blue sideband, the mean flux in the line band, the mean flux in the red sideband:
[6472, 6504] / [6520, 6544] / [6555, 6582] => 5.9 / 5.04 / 5.57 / 9.33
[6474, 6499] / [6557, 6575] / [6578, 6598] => -4.9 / 5.04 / 9.65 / 8.33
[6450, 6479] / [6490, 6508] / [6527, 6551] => 2.3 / 5.28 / 4.93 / 6.1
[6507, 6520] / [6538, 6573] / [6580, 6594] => -4.5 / 5.16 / 8.29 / 8.93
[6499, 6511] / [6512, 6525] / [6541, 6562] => 1.5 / 5.02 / 5.18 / 7.91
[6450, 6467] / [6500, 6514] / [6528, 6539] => 0.9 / 5.22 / 5.06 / 5.49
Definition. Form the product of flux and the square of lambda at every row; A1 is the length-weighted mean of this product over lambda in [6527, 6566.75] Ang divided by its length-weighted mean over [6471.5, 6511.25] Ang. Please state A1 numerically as 1.5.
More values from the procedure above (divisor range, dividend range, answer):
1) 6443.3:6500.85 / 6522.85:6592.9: 1.56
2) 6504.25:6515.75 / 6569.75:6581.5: 1.58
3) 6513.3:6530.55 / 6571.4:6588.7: 1.75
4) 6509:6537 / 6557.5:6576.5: 1.83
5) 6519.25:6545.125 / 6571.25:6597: 1.47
